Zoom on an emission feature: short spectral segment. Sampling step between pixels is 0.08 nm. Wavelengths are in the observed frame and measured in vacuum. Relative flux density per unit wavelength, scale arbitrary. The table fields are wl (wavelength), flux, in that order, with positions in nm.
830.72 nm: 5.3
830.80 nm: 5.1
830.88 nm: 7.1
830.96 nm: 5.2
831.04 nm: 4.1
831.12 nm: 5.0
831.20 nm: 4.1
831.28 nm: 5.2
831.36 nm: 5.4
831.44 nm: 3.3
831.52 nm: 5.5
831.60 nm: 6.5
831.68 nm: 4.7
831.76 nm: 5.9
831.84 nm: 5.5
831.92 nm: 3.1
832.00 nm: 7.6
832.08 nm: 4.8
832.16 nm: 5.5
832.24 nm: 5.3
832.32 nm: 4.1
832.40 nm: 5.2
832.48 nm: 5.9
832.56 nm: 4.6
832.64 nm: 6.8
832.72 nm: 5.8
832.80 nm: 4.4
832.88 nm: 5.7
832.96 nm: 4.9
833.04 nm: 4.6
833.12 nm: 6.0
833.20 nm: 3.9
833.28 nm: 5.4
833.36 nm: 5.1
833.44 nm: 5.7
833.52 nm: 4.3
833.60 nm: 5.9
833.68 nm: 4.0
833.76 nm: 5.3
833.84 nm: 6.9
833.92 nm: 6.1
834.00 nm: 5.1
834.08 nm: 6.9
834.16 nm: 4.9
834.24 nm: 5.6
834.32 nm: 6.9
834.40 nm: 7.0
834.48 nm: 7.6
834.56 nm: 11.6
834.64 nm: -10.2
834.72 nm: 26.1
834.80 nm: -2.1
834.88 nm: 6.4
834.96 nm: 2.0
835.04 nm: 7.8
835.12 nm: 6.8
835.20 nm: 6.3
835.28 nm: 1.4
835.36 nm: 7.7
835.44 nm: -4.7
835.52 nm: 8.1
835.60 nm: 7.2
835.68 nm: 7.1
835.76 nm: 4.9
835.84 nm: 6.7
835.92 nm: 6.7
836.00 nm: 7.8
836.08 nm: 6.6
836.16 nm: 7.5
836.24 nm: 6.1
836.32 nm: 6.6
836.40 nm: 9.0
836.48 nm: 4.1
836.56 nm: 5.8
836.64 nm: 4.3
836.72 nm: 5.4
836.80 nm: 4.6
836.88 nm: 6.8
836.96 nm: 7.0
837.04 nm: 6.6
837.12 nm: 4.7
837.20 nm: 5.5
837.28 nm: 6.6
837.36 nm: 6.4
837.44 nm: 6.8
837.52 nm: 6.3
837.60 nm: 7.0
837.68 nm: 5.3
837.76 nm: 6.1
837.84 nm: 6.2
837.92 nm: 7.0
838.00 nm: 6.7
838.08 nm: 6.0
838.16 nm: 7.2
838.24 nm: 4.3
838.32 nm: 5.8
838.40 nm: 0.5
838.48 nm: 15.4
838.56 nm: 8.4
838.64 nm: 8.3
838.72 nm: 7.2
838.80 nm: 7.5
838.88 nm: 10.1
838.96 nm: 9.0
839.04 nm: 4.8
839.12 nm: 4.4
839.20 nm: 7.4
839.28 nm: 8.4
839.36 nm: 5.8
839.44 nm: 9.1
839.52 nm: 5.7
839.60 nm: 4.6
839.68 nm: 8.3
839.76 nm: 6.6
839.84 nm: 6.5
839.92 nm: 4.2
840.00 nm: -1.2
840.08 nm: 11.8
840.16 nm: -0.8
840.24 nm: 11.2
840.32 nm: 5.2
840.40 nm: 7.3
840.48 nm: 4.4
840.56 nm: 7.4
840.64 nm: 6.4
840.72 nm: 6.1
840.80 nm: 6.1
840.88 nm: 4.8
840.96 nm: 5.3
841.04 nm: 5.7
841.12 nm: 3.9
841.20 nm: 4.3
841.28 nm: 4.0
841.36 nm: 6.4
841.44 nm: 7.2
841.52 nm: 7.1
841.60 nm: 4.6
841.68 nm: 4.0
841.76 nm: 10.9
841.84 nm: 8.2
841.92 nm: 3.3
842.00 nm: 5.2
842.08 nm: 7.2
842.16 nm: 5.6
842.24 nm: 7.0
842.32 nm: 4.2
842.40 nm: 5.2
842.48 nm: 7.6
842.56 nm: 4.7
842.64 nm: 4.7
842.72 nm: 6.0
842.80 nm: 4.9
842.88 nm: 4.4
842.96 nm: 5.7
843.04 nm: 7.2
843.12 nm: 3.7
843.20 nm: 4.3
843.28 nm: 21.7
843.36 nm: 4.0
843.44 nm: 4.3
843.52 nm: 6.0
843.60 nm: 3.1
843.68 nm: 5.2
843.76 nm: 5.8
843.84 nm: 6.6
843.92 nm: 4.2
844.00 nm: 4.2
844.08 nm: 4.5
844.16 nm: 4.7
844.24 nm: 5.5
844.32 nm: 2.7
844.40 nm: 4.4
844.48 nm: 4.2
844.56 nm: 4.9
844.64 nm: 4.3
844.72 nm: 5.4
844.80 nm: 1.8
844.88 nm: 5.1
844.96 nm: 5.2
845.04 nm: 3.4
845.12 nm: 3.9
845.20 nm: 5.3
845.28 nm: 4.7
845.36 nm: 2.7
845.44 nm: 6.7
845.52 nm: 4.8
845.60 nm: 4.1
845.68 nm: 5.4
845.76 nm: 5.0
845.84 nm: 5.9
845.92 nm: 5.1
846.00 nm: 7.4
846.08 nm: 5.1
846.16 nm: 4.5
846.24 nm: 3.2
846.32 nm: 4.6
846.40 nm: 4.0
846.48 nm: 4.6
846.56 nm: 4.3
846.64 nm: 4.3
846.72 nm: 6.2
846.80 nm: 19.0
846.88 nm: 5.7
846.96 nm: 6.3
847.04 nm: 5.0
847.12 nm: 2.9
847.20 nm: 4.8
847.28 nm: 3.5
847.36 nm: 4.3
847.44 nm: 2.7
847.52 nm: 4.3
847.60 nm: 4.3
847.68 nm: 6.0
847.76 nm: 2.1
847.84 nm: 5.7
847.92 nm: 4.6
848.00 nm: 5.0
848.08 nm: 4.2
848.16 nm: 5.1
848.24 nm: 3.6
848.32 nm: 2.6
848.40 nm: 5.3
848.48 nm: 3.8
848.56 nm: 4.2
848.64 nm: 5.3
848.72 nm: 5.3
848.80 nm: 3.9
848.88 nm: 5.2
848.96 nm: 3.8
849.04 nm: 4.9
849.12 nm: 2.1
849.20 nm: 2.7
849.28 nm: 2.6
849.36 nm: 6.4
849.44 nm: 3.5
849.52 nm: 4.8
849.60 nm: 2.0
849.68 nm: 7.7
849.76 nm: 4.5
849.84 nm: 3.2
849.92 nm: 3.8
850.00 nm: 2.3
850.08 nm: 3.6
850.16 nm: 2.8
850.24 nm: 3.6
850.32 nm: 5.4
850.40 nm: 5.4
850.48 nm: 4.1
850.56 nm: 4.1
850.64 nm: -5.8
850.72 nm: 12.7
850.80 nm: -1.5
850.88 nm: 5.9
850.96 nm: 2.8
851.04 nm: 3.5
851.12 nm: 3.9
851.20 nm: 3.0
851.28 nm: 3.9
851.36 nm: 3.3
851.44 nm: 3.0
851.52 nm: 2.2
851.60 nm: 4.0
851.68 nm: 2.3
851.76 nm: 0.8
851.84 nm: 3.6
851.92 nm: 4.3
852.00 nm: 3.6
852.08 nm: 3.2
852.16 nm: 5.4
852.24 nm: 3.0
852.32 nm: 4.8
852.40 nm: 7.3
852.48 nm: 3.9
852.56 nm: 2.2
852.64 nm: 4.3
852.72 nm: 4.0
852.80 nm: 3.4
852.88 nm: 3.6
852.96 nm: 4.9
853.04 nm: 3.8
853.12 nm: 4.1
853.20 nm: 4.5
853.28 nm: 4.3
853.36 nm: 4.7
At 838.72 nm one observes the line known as C III]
